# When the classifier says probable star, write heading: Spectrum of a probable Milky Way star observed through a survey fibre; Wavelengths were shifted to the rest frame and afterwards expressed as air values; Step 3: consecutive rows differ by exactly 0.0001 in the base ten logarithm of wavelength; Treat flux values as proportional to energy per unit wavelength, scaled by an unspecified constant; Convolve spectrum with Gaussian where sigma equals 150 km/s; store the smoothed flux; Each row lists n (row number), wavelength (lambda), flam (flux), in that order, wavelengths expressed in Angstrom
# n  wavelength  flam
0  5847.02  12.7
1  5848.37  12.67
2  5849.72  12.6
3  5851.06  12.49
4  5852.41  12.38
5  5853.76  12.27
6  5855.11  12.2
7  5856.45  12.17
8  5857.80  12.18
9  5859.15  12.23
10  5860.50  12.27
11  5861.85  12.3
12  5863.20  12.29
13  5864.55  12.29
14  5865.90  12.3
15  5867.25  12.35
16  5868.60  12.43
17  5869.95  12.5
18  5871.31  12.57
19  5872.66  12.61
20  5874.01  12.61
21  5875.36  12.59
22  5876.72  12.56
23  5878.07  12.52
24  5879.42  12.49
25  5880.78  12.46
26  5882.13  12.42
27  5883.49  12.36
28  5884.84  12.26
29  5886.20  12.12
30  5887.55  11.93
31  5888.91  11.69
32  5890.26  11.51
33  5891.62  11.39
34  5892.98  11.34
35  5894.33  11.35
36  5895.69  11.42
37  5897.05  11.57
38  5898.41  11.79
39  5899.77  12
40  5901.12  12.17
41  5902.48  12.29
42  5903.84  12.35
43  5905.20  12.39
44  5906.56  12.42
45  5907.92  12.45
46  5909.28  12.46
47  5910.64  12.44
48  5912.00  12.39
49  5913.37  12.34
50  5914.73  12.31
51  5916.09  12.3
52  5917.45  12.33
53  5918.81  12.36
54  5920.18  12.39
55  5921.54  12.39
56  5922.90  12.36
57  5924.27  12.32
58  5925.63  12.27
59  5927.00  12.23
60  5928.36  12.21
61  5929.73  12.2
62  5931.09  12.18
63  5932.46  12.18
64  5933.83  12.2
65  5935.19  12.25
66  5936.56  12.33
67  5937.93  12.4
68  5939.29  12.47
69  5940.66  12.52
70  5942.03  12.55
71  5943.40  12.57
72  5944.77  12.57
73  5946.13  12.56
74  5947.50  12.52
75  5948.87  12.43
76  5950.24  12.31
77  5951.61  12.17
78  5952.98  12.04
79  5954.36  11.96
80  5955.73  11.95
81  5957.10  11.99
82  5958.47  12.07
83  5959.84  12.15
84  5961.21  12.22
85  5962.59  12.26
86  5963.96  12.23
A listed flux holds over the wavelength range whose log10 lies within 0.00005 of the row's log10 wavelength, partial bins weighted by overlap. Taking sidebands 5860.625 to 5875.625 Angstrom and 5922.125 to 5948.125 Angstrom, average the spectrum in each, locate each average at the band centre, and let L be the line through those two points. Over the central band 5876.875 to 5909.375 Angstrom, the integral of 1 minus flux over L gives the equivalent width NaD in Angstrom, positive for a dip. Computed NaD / 0.94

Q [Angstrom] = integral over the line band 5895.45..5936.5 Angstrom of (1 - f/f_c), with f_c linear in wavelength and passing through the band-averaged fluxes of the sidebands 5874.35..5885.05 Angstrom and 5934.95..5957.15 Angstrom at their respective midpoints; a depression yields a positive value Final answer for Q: 0.5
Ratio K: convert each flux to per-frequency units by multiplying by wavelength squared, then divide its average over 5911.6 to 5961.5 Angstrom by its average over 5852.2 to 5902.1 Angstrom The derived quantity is 1.03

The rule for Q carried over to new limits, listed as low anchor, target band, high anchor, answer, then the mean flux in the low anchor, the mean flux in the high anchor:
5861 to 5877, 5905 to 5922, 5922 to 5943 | 0.0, 12.4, 12.3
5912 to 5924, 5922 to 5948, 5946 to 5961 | -0.2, 12.3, 12.2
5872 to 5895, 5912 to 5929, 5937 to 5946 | 0.1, 12.1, 12.5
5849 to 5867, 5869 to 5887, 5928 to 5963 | -0.2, 12.3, 12.3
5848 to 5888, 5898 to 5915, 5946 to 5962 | 0.0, 12.4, 12.2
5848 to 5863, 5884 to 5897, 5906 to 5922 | 0.7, 12.3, 12.4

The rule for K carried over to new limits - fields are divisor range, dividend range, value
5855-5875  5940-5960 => 1.02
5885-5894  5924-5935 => 1.06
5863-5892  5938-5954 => 1.03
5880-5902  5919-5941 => 1.05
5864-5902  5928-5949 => 1.04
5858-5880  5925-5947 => 1.02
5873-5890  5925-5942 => 1.02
